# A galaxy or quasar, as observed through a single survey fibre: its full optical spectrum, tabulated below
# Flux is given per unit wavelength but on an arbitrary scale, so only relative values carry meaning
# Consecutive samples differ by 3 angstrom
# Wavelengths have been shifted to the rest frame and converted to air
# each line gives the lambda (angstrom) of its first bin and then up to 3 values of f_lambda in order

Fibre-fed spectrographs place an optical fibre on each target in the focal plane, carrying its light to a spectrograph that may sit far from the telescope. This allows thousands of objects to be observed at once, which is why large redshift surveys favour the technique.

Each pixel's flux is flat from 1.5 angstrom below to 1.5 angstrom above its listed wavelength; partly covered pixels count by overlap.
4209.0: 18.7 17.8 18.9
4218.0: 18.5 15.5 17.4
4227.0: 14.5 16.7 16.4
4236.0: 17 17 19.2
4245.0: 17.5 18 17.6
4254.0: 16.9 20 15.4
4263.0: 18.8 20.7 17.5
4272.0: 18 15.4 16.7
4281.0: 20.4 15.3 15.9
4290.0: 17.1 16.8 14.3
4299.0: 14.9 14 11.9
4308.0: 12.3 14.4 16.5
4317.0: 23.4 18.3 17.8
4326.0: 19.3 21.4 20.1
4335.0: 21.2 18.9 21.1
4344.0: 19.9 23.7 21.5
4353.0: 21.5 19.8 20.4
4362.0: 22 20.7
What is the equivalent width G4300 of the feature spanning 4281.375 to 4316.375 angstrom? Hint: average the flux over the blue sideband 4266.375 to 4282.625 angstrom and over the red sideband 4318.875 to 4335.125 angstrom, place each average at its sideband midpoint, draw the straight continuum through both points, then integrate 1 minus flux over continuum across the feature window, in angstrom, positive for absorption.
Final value 6.3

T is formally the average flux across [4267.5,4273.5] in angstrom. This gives 17.8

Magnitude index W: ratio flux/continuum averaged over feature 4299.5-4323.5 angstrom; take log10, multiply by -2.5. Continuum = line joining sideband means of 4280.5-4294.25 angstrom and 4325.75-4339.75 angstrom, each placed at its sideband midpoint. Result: 0.175 mag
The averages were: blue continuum 16.9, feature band 16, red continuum 20.3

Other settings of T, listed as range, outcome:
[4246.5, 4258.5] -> 18.1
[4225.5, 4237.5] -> 16.1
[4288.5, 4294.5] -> 17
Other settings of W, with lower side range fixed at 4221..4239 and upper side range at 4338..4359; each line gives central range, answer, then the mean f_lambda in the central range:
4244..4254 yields -0.03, 17.6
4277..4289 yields 0.08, 17.1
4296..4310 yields 0.39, 13.4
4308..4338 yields 0.07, 18.8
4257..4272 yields -0.03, 18.3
